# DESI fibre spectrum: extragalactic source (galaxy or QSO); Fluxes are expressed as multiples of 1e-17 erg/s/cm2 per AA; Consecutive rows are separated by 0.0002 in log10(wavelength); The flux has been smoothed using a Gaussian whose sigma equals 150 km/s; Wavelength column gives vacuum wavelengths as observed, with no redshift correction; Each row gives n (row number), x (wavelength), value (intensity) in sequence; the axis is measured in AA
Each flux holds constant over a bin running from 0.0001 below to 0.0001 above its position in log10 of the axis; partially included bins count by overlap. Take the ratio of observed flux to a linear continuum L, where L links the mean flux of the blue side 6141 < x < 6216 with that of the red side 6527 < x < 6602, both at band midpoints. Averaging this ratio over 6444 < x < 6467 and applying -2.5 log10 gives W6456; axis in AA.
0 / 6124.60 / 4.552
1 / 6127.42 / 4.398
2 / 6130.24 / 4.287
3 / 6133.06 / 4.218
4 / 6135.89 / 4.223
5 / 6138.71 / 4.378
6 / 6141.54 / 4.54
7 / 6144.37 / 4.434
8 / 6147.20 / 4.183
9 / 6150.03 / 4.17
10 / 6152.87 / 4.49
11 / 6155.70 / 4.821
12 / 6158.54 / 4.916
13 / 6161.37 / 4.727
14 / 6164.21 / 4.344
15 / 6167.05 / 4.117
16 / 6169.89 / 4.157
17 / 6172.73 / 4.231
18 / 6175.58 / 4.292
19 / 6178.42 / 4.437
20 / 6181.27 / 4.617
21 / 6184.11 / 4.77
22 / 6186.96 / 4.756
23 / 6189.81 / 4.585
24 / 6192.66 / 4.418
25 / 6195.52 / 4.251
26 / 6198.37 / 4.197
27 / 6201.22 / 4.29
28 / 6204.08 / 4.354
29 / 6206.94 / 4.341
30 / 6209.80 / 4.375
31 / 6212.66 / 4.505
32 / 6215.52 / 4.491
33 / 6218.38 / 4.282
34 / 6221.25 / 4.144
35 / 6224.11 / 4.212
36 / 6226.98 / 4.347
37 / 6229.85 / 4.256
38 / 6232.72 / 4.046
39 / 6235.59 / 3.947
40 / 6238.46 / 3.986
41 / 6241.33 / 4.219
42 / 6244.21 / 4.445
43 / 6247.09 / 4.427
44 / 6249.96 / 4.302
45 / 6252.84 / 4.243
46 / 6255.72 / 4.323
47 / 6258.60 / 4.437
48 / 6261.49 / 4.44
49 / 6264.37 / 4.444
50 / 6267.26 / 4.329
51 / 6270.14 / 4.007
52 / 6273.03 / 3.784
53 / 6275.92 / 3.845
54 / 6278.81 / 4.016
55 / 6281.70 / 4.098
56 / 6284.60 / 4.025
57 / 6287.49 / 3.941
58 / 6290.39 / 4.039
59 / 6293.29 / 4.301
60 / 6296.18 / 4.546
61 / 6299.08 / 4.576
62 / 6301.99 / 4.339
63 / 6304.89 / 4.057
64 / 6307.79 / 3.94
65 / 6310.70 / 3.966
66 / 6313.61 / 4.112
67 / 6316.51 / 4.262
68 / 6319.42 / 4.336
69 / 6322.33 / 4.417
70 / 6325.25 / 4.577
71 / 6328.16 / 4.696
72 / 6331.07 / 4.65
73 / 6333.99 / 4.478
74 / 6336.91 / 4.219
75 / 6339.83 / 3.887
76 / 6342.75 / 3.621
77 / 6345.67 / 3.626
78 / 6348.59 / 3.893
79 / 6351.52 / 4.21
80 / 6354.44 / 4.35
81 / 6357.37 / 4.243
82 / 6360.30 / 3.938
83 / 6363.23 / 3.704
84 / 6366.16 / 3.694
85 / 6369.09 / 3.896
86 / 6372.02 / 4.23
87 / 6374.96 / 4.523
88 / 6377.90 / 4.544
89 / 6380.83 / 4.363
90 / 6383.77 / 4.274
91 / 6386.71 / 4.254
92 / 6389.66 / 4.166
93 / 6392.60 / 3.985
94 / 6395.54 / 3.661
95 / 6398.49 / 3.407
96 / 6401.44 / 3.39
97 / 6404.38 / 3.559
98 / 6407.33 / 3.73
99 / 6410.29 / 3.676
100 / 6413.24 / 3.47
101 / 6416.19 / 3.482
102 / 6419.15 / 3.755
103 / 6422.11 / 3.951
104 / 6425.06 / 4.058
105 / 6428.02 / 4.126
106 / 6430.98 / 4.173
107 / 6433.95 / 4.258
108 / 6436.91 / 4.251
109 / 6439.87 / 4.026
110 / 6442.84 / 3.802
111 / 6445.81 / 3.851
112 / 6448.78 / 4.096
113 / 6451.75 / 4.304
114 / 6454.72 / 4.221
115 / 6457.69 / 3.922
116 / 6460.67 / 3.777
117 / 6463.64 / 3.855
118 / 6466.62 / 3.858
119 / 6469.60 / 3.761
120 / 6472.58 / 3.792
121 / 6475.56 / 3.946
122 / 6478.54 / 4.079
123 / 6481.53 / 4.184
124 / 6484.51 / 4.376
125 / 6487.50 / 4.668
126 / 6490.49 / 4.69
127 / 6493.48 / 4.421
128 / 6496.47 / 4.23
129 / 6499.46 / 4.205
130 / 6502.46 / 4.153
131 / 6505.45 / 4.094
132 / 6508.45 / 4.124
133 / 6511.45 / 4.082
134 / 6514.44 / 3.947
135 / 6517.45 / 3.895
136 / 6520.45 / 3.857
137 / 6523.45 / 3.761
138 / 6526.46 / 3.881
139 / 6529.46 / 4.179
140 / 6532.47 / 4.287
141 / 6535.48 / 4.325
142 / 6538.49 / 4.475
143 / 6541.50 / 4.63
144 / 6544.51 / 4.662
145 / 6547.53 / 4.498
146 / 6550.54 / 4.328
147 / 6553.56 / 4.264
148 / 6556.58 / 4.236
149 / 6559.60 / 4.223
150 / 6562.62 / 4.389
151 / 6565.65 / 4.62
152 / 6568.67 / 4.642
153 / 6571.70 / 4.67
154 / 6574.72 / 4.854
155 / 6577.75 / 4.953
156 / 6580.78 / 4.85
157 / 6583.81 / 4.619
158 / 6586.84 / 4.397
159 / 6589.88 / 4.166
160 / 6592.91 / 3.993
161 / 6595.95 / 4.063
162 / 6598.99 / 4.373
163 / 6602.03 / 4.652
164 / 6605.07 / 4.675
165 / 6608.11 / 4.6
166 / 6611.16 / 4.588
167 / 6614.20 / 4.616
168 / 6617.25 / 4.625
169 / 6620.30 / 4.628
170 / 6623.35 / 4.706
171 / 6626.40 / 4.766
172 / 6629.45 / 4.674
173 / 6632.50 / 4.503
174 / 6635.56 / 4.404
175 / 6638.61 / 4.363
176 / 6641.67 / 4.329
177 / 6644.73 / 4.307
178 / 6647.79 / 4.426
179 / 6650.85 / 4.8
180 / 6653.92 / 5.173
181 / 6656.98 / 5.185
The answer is 0.12 mag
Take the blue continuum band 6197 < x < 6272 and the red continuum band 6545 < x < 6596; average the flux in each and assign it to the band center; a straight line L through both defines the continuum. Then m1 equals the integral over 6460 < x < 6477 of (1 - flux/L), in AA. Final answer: 2.2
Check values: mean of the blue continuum 4.28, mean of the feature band 3.83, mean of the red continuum 4.47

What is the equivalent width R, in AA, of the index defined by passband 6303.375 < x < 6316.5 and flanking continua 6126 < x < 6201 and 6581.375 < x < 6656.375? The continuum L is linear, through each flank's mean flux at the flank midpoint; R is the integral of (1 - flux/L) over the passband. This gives 1.20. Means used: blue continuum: 4.42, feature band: 4.05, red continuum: 4.53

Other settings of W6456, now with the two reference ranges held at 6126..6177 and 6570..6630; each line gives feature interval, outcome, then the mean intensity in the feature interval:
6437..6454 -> 0.12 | 4.04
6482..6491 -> 0.00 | 4.52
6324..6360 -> 0.07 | 4.19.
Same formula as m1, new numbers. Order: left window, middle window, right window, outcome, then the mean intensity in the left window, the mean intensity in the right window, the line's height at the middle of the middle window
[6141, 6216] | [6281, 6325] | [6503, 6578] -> 1.81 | 4.44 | 4.3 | 4.39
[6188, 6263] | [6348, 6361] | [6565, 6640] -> 0.71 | 4.3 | 4.56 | 4.39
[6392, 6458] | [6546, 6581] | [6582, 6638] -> -1.50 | 3.87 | 4.5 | 4.34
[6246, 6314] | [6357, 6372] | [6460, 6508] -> 0.96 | 4.19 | 4.14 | 4.17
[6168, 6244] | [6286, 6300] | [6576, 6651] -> 0.32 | 4.33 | 4.52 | 4.37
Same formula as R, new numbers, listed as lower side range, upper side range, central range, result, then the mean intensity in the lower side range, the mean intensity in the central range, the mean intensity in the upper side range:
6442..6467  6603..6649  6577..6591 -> -0.6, 3.97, 4.59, 4.55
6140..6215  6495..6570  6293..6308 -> 0.2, 4.44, 4.32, 4.24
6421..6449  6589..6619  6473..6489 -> -0.2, 4.06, 4.22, 4.44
